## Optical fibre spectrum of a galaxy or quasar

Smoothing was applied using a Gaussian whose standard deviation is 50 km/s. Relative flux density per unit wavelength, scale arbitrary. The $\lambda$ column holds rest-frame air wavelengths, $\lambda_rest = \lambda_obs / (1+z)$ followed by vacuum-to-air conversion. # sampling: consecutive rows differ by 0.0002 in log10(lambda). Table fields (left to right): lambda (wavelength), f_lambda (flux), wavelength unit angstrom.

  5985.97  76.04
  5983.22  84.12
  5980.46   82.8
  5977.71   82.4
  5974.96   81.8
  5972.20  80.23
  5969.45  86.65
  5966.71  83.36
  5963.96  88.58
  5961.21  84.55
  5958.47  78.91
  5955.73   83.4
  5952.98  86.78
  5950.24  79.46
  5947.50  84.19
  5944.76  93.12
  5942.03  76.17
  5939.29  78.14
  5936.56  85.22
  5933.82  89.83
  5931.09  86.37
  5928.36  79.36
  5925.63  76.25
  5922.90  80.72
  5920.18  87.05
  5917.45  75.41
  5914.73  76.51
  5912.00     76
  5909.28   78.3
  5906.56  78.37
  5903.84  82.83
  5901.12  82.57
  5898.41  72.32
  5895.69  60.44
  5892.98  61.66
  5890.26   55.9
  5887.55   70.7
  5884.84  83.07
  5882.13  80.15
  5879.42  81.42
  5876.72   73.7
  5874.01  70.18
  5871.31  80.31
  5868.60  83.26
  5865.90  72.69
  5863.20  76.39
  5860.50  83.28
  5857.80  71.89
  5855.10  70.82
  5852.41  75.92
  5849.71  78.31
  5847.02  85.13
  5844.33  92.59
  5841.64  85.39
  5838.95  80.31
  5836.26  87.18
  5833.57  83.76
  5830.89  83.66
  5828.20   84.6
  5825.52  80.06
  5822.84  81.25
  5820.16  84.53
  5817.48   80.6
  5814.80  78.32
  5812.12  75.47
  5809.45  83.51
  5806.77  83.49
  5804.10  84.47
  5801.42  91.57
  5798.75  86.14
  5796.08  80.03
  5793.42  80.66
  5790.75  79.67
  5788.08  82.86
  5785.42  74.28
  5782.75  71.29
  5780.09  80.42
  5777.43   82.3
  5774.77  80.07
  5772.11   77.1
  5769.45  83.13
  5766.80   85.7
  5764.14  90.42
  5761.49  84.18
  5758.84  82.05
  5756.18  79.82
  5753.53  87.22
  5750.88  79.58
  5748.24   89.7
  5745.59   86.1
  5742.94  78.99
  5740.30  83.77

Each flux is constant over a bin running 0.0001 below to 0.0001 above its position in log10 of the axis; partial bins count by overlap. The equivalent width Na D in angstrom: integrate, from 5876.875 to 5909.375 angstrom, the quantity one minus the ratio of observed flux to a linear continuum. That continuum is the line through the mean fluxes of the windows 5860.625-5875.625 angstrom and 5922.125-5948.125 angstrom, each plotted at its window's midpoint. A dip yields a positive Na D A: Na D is 2.2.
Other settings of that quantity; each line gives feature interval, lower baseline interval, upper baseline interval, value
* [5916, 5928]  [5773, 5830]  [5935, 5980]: 0.4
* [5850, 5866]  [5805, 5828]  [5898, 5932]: 1.0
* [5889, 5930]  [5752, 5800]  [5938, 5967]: 3.9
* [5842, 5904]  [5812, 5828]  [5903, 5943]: 3.6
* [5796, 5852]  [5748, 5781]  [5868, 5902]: -3.7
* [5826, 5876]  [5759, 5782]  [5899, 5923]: 0.4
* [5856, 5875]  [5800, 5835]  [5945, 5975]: 1.4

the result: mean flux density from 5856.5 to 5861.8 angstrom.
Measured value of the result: 77.6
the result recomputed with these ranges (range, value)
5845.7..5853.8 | 79.7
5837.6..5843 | 82.9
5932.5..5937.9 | 87.4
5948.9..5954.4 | 83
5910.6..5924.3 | 79.1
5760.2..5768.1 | 86.8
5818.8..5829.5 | 82.6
